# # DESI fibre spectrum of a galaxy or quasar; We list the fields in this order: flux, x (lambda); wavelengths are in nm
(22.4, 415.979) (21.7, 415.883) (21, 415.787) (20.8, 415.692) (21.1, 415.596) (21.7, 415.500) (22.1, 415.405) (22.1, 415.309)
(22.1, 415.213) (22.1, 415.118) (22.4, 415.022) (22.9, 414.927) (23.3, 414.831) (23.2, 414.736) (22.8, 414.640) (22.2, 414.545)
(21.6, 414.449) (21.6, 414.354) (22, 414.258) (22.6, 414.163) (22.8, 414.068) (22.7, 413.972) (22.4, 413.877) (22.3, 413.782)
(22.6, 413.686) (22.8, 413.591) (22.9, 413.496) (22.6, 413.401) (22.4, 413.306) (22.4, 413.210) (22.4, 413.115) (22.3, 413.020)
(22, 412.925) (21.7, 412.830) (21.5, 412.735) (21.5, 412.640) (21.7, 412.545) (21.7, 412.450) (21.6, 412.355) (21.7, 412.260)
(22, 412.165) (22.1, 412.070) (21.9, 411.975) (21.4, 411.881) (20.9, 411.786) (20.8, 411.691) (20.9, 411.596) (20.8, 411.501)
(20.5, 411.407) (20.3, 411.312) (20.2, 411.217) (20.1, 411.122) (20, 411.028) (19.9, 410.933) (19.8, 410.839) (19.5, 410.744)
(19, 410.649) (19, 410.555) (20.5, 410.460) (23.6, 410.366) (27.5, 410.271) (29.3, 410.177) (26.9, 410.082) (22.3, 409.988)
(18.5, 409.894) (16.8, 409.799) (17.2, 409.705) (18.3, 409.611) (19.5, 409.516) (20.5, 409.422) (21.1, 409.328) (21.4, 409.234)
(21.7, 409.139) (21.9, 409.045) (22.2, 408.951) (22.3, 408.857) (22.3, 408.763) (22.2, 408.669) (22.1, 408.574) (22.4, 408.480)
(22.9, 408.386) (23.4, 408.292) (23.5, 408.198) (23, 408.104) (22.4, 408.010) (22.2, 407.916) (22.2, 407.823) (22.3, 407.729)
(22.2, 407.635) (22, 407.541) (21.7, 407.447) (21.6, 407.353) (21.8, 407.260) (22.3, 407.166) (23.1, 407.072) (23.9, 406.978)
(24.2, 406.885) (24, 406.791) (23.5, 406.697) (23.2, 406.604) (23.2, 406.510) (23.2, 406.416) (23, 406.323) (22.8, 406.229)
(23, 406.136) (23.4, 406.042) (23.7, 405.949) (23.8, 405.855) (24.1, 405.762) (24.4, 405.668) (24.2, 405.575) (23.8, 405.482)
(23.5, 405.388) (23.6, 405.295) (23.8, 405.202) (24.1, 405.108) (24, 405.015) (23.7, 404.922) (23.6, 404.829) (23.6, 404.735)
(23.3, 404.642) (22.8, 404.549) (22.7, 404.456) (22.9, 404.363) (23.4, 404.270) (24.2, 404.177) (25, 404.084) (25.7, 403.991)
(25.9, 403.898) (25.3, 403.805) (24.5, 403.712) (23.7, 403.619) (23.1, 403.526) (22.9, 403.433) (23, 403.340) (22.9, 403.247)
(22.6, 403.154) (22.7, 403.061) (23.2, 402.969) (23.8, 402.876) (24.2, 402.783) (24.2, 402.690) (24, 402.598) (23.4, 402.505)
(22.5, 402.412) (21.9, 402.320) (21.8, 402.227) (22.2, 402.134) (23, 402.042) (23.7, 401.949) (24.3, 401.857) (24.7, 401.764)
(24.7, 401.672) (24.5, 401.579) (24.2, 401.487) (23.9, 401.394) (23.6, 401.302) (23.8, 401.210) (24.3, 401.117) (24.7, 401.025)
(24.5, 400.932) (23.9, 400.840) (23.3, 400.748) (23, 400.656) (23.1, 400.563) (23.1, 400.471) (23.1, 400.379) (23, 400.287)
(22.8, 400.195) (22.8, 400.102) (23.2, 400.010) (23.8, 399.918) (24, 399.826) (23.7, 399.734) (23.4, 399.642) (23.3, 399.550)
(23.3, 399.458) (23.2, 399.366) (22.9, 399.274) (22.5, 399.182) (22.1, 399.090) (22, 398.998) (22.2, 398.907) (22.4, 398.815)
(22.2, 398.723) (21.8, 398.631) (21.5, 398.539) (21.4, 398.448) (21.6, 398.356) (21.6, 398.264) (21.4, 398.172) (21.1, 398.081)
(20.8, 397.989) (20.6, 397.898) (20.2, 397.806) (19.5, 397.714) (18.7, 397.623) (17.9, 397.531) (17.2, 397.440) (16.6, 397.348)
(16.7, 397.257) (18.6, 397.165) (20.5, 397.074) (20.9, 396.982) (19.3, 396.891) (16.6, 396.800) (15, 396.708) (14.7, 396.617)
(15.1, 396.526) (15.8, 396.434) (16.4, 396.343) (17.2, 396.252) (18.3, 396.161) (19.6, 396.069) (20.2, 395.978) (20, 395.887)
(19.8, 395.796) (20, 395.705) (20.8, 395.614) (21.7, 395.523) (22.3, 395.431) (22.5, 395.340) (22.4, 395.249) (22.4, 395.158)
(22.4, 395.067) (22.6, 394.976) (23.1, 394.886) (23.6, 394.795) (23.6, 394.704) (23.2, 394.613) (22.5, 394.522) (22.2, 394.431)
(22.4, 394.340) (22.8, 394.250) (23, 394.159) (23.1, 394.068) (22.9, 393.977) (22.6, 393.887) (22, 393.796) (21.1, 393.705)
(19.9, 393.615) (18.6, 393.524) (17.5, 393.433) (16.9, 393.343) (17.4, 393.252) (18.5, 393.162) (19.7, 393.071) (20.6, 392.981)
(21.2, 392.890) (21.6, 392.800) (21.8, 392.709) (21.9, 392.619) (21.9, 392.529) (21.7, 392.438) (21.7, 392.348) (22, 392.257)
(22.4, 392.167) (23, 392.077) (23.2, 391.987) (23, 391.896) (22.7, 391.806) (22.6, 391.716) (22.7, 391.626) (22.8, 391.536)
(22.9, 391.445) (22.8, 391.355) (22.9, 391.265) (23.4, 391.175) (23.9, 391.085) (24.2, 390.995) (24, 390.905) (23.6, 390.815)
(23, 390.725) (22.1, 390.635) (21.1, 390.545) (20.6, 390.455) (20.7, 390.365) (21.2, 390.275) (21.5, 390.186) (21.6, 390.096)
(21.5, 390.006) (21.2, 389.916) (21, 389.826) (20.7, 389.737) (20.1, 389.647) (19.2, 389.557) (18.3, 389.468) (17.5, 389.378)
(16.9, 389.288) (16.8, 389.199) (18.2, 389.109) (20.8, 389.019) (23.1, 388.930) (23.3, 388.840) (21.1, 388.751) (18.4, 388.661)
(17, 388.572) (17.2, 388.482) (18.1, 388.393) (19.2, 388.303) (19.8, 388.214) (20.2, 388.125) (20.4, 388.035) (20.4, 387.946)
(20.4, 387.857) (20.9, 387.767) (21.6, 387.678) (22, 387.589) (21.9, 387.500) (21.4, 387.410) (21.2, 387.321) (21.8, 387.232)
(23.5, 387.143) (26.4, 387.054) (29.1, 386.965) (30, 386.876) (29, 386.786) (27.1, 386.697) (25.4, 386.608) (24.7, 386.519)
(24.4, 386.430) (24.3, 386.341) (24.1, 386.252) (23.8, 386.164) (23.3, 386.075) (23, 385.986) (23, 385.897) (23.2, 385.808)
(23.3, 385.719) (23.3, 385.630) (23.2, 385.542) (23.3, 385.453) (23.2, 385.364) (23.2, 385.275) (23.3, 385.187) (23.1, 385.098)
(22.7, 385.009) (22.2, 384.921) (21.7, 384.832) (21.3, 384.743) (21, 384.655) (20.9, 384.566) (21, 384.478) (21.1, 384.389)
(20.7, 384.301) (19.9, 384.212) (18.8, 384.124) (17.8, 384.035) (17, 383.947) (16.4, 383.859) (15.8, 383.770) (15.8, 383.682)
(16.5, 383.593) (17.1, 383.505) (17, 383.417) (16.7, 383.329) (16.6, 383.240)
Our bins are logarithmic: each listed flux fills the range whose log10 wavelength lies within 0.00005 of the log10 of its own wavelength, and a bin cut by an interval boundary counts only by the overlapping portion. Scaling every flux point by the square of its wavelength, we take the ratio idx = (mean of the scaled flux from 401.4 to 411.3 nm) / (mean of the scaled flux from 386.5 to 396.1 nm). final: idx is 1.13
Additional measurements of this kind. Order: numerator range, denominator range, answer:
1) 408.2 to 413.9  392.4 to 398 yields 1.16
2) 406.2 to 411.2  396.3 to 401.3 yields 1.09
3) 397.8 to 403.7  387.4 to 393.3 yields 1.15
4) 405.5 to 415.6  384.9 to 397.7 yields 1.14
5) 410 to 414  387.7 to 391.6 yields 1.17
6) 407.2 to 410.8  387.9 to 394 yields 1.14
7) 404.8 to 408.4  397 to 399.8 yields 1.15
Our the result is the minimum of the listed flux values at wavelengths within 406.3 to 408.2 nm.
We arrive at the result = 21.6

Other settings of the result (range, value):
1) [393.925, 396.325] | 17.2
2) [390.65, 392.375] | 21.7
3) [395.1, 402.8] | 14.7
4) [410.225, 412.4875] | 19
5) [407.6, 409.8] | 16.8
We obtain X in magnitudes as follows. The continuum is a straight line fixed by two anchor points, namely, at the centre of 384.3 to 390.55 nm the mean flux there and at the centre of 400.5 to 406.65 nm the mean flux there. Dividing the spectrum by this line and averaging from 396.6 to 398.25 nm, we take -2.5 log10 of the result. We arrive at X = 0.217 mag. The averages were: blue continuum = 21.9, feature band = 18.8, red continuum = 23.6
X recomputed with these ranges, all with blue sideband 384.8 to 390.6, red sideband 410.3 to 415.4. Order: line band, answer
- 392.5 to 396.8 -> 0.071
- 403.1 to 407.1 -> -0.092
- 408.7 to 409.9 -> 0.070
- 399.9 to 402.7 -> -0.082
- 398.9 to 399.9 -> -0.059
